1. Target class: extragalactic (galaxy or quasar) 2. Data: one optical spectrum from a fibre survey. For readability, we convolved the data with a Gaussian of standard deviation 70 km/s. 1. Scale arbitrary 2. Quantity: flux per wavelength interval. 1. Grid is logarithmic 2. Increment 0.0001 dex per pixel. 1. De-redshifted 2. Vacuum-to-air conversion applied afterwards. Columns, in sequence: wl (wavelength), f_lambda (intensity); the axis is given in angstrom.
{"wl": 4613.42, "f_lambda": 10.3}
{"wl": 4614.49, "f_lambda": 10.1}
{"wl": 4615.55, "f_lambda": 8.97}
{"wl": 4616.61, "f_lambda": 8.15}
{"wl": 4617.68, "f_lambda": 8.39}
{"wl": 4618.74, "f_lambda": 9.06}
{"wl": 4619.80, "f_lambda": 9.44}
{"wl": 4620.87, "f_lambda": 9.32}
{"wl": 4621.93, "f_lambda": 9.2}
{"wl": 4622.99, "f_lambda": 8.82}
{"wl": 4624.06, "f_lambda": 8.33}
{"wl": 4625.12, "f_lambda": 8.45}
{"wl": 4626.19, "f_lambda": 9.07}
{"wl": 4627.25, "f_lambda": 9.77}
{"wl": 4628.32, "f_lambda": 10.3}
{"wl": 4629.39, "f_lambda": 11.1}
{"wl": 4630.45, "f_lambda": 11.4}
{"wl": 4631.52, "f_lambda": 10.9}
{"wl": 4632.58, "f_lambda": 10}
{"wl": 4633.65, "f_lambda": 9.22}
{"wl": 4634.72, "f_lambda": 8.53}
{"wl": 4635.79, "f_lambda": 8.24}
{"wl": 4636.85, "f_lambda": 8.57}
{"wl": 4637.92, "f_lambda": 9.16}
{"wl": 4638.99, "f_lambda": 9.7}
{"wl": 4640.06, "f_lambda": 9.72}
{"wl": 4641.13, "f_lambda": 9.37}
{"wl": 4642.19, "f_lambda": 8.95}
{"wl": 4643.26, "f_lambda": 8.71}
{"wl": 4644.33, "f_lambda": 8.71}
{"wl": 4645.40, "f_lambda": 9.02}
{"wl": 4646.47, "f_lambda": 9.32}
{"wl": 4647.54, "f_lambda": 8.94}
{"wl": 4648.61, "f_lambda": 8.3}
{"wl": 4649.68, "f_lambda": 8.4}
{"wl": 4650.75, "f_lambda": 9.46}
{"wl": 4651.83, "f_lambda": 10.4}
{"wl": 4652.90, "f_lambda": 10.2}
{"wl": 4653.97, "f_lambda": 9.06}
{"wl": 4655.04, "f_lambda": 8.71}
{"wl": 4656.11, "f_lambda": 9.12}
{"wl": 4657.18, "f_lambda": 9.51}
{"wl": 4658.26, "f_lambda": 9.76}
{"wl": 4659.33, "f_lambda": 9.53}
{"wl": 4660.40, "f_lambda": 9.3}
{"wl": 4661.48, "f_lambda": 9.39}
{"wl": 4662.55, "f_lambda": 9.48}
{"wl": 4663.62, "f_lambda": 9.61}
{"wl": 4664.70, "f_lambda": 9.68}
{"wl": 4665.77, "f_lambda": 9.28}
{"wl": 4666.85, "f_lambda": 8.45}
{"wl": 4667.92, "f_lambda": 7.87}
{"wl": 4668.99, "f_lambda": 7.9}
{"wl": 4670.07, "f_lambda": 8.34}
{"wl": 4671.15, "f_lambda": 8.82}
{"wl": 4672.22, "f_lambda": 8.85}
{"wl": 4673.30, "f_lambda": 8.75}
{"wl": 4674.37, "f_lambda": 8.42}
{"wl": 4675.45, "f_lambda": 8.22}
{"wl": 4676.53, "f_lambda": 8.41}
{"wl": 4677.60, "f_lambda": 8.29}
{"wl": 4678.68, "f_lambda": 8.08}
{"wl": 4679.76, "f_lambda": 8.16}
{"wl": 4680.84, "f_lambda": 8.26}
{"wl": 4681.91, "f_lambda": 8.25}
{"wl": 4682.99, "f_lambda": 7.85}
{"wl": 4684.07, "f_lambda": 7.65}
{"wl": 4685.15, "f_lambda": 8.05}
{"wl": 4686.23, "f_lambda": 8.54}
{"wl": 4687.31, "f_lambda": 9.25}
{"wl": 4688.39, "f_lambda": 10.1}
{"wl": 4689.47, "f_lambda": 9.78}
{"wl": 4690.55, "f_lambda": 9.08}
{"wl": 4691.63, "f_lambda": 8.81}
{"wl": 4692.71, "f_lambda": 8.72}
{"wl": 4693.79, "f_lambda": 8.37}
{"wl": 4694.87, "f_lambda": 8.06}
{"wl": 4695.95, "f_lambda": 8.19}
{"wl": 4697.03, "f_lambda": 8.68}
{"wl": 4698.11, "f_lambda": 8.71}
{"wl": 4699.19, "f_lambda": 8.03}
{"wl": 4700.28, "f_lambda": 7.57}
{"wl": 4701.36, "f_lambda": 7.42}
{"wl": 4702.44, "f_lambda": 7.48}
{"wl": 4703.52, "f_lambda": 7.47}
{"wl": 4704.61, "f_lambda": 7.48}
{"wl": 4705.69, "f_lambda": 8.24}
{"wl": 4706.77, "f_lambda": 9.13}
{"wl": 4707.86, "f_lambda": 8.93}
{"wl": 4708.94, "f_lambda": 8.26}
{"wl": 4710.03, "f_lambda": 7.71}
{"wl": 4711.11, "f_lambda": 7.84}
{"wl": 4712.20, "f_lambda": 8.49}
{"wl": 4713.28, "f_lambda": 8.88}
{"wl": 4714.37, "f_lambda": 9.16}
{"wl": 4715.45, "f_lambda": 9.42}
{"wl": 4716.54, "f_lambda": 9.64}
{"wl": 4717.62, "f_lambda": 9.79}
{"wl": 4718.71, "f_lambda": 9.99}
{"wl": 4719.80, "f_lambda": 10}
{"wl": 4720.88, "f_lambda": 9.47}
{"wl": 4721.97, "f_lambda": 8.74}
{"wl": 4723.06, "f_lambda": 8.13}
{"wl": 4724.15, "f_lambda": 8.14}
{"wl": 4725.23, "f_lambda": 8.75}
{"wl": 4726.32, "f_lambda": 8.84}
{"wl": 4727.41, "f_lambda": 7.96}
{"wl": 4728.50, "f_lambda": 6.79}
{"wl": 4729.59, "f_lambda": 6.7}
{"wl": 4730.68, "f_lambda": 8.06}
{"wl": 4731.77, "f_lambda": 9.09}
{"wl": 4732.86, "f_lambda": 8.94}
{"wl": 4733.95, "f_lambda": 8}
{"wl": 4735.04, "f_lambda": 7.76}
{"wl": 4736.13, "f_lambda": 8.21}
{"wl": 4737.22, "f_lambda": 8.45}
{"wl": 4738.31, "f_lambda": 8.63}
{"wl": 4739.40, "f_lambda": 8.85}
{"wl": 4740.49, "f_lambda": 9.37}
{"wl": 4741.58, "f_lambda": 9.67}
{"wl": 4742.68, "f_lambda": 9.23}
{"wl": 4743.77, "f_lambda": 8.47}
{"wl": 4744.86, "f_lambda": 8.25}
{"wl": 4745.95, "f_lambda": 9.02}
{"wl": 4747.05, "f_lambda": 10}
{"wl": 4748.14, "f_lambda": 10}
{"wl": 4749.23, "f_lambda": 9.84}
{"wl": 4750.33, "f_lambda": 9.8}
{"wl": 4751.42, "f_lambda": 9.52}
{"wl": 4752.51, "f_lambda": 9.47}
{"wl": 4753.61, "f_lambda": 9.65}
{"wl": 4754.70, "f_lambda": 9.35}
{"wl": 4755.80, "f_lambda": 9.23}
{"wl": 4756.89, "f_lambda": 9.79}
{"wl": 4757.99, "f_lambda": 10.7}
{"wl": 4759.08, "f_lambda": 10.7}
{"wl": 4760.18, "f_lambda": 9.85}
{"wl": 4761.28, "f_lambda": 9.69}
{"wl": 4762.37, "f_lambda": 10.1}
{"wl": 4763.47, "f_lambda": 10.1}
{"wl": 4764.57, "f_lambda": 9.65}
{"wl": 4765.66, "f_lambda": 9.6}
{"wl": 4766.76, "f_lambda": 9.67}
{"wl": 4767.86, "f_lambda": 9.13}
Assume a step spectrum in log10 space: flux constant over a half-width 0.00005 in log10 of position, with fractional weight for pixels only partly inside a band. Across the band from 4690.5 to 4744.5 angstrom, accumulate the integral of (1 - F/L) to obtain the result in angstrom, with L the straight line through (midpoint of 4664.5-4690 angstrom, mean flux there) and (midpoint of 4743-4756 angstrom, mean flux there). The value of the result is 3.0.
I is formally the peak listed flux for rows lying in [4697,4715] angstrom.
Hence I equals 9.16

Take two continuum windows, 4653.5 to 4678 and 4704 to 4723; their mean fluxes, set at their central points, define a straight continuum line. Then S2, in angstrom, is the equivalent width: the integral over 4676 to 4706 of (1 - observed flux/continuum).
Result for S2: 1.9 angstrom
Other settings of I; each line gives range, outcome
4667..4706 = 10.1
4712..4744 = 10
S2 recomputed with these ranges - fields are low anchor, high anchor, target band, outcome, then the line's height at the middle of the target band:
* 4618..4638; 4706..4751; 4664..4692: 1.6 angstrom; 9.1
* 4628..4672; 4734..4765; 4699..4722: 1.8 angstrom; 9.34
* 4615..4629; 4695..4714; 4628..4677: -2.7 angstrom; 8.71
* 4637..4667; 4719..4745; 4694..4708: 1.2 angstrom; 8.82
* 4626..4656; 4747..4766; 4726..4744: 2.5 angstrom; 9.76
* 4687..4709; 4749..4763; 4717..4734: 0.9 angstrom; 9.11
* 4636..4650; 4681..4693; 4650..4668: -1.0 angstrom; 8.89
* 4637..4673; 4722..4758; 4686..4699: 0.2 angstrom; 8.99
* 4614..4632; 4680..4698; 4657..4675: -0.2 angstrom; 8.9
